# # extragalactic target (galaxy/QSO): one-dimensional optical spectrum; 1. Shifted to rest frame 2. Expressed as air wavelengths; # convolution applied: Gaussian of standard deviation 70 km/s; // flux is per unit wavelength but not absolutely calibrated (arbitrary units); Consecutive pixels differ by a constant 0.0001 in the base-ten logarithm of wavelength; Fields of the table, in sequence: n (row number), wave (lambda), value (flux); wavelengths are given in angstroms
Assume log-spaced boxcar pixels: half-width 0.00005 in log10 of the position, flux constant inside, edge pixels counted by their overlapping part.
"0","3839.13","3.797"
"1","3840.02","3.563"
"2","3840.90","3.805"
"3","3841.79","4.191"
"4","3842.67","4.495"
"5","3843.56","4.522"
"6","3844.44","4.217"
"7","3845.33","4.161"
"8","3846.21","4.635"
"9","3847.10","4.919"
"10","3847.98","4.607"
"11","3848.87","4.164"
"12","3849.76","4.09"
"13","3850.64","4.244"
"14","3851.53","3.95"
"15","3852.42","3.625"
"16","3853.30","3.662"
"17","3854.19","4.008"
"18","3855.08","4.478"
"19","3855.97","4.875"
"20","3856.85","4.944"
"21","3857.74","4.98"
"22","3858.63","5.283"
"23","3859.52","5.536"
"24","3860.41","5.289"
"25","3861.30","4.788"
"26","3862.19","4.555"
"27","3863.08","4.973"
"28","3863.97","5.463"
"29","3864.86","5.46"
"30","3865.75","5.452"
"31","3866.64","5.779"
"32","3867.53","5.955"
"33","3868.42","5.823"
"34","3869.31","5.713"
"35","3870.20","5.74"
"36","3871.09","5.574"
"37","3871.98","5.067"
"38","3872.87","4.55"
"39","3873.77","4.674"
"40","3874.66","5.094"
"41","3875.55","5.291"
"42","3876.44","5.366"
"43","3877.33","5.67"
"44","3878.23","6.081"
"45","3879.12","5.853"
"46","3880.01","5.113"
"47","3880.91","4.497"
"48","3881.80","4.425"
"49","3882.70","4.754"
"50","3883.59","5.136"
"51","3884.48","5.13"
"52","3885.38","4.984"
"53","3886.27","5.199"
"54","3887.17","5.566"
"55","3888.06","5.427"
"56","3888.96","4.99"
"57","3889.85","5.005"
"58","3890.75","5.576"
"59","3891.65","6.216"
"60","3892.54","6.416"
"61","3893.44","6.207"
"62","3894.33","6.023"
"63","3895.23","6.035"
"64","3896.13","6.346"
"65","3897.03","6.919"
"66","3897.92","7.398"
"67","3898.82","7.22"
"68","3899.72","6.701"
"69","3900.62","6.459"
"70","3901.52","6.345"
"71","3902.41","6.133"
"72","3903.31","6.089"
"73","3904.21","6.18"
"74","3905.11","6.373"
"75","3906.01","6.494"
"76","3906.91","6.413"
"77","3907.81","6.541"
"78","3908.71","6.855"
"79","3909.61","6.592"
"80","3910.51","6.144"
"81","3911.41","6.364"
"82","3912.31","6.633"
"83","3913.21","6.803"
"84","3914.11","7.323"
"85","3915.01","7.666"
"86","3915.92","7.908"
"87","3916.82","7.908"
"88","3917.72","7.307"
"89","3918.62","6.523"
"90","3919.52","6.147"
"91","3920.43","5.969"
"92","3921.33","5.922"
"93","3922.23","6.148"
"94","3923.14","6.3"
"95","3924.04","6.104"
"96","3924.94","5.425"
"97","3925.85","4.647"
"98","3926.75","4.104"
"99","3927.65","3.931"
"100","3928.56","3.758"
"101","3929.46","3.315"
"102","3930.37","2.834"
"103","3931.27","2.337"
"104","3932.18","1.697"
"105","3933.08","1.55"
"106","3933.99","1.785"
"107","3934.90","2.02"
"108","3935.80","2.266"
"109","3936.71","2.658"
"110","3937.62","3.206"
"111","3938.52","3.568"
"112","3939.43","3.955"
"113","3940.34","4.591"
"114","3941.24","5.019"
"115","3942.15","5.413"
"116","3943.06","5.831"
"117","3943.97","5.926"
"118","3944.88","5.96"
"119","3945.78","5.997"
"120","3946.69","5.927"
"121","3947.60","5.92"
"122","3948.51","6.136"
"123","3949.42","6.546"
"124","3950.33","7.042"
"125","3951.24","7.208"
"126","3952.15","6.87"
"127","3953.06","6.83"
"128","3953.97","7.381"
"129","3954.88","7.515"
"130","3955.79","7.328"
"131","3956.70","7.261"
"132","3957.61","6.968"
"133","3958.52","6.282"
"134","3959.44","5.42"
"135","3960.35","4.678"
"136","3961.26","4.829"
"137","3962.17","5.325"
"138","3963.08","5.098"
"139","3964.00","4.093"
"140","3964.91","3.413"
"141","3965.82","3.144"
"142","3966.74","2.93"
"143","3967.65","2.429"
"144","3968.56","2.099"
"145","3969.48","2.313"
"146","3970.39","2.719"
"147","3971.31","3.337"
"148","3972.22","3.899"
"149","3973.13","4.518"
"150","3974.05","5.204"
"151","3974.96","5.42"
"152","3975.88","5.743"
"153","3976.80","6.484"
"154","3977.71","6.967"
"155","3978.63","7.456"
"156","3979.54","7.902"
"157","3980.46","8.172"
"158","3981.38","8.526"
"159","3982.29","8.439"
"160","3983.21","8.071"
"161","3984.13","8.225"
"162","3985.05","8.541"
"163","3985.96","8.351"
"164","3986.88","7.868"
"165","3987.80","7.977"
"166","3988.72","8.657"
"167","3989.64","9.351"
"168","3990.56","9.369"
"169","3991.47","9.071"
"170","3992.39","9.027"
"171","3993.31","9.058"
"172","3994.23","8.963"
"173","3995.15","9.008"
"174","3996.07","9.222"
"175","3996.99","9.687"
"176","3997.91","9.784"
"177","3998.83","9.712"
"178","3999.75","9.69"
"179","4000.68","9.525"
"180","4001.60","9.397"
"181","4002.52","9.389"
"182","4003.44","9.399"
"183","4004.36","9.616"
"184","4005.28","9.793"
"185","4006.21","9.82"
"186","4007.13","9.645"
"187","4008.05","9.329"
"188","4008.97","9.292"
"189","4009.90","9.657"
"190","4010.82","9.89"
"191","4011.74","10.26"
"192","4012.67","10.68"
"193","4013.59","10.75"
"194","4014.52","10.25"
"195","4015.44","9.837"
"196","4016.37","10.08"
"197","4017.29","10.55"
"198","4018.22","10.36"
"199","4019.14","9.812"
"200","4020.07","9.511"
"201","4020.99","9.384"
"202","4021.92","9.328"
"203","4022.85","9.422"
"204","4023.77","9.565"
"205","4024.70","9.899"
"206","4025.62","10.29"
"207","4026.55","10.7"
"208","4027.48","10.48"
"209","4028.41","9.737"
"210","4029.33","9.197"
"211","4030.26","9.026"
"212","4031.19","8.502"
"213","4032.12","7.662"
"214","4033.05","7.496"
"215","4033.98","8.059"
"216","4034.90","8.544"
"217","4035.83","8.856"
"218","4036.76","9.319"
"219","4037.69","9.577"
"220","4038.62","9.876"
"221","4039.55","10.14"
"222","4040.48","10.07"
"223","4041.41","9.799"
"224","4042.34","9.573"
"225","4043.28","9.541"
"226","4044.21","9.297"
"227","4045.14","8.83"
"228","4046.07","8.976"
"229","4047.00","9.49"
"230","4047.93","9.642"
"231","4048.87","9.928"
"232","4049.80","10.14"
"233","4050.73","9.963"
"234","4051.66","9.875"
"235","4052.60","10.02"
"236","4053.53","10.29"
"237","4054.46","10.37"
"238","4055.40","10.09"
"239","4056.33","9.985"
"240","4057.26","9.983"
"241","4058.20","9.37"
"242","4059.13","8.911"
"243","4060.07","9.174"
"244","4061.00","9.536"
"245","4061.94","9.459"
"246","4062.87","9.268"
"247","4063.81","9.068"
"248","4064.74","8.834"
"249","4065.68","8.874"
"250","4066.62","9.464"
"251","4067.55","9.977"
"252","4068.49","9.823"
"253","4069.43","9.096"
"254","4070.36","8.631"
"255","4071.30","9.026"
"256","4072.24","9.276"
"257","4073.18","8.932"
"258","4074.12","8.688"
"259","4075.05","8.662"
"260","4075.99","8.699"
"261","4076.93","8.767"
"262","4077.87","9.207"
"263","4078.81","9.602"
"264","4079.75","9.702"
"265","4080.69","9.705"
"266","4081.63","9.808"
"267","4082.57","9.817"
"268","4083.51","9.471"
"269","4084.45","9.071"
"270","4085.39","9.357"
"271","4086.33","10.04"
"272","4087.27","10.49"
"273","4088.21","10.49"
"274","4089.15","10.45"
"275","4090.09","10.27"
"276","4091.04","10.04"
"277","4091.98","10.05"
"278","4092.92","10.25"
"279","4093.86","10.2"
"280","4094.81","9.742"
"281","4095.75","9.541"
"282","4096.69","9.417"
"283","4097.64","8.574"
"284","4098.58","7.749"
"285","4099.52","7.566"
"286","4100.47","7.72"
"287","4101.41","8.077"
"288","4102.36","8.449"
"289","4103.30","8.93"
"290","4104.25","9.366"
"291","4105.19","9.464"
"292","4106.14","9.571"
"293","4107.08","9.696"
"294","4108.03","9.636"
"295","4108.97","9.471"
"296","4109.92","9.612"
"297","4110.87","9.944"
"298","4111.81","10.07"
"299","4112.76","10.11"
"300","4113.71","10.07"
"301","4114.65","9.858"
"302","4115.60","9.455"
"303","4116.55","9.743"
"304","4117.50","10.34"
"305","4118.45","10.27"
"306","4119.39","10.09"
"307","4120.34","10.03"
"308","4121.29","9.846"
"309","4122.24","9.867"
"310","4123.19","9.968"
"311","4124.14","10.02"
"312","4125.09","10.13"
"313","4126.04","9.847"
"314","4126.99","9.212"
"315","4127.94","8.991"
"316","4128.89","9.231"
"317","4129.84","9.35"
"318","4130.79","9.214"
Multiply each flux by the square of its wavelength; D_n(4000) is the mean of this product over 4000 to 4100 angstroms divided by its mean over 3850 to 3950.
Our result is 1.92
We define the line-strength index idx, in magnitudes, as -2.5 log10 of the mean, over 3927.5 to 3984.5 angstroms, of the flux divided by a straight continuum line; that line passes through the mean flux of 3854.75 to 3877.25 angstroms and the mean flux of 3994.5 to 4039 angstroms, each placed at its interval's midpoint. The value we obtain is 0.48 mag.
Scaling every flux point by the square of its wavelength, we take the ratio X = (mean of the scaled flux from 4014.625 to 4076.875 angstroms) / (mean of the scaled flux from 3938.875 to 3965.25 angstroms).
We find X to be 1.7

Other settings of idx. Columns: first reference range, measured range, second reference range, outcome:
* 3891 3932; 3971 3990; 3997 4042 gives 0.17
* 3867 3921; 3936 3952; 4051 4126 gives 0.29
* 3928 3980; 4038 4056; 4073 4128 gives -0.24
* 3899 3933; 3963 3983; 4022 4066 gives 0.43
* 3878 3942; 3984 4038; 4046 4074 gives -0.15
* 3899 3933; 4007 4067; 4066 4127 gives -0.16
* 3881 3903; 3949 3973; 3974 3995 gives 0.41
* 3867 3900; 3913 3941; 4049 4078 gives 0.35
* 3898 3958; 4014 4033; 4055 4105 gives -0.21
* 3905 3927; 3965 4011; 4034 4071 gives 0.07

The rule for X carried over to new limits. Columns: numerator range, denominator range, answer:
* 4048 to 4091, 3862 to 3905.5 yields 1.85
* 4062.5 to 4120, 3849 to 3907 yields 1.93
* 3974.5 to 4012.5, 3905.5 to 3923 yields 1.36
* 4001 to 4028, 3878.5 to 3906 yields 1.80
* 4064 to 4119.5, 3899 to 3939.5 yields 1.95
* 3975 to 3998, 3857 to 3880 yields 1.65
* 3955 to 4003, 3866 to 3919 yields 1.19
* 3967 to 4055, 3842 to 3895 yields 1.86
